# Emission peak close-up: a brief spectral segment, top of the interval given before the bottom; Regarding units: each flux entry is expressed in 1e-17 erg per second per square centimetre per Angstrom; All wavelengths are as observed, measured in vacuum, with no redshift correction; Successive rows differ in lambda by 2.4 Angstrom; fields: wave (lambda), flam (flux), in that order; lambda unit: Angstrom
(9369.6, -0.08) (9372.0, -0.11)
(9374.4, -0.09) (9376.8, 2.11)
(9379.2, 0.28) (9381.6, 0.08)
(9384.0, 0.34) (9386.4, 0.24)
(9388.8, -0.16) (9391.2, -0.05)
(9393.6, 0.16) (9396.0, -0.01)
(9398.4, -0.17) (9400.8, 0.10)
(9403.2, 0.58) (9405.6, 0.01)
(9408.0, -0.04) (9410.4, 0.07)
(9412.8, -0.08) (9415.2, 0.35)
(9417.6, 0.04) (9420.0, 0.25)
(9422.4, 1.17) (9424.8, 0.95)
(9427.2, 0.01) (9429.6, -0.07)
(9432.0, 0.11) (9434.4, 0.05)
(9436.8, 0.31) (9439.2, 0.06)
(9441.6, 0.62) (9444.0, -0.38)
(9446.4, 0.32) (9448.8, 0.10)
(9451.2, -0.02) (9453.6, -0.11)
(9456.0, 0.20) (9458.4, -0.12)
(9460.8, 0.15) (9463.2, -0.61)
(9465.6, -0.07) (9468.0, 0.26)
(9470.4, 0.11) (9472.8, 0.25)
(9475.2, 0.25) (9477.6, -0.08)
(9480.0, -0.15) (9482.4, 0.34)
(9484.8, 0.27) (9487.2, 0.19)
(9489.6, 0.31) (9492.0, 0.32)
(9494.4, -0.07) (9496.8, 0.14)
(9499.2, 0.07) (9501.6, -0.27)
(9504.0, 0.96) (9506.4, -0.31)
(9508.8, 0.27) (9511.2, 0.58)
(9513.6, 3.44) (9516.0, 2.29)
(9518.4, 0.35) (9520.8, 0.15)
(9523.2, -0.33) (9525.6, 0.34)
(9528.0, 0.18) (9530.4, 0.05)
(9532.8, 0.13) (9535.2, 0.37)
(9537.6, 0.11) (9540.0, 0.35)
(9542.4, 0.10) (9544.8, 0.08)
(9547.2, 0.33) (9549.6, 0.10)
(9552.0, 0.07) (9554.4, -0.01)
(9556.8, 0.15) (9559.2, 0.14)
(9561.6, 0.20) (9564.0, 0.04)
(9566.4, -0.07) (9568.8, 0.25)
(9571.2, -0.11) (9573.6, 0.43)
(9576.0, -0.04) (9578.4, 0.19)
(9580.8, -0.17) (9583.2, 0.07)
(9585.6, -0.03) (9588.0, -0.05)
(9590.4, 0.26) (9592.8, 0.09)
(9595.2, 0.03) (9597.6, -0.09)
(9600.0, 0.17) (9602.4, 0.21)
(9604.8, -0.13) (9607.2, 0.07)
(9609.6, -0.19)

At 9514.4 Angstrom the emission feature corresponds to [O III] 5007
